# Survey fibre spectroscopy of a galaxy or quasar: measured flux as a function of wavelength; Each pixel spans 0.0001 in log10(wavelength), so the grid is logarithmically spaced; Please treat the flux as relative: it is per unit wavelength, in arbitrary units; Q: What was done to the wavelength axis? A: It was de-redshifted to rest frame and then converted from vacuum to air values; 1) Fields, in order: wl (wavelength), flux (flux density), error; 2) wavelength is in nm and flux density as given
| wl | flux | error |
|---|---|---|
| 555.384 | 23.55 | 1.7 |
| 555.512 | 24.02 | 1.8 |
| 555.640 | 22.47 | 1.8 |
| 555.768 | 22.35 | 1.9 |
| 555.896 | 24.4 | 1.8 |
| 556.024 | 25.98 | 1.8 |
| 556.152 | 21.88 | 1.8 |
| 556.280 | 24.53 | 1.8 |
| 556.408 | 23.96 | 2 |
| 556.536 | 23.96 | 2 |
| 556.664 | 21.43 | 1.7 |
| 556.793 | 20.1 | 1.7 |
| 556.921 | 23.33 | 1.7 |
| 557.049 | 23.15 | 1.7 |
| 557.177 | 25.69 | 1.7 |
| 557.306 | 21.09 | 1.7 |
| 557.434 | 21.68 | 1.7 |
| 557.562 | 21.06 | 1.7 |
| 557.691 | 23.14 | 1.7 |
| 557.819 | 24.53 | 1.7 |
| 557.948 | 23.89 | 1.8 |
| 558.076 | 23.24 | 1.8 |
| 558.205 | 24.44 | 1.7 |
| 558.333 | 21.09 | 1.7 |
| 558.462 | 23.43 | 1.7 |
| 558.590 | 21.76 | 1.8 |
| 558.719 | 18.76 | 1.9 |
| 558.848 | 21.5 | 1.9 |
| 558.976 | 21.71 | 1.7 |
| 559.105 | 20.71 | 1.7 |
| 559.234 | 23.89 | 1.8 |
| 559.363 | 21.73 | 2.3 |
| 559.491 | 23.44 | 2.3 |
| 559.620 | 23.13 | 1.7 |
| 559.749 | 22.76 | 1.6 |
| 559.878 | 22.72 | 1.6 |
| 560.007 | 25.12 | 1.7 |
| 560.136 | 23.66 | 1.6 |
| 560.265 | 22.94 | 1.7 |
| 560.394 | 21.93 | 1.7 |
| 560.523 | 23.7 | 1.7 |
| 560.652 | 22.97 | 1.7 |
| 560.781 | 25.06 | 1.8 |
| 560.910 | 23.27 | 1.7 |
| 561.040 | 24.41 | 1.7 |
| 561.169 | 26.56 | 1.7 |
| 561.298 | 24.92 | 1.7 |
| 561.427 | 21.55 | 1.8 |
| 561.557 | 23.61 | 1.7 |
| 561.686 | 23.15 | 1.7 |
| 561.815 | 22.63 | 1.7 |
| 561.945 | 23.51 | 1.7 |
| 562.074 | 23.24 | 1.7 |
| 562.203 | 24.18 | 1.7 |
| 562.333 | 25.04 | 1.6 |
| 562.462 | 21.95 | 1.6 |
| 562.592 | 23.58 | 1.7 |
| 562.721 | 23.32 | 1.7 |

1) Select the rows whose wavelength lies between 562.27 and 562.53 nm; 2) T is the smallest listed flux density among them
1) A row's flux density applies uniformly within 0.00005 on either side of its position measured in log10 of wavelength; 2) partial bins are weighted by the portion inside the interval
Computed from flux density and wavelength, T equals 21.95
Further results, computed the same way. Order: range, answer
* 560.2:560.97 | 21.93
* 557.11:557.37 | 21.09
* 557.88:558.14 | 23.24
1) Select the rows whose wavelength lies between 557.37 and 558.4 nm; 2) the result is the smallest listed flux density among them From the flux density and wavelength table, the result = 21.06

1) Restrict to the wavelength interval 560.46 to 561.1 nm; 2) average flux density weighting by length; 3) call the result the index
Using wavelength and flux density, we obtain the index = 23.9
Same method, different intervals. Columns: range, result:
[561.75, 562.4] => 23.7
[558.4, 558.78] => 21.3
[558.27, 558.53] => 22.3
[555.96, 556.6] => 24.1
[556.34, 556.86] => 22.4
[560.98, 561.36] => 25.3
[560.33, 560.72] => 22.9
